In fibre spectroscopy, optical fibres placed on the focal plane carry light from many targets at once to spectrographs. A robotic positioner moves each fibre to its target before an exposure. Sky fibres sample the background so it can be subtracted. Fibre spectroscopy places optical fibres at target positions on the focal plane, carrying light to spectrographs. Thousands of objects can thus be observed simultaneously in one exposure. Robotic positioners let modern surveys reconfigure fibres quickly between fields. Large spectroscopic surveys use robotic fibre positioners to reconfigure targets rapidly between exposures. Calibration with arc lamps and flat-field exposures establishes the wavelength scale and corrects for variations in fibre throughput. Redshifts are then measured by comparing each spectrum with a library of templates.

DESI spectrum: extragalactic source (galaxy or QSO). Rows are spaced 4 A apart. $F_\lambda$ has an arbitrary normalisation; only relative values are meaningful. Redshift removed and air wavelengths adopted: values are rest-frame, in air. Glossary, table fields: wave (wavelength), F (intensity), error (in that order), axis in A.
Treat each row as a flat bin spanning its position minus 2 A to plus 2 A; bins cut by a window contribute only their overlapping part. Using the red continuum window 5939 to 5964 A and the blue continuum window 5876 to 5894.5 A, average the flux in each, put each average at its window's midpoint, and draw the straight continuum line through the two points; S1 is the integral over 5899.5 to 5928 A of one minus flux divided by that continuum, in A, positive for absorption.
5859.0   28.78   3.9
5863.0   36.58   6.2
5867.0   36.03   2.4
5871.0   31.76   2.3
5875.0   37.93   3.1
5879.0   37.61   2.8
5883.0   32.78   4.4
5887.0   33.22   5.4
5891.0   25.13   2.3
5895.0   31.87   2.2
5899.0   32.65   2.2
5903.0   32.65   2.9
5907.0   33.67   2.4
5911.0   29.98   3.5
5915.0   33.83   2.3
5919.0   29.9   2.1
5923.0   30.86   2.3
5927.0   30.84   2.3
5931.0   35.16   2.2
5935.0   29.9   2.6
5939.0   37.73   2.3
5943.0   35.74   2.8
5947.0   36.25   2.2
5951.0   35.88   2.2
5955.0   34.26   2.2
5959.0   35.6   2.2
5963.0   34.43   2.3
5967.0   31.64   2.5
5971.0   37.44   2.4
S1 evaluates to 1.7 A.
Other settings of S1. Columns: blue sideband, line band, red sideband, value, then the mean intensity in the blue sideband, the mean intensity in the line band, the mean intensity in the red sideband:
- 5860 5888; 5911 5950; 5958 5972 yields 1.62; 35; 33.2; 34.5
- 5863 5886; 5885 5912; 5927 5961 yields 2.88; 35.3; 31.4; 34.8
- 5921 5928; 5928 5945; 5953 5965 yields -1.16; 30.9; 34.4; 34.8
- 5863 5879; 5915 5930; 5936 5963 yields 1.83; 35.7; 31.3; 35.6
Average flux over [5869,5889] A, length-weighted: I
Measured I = 34.7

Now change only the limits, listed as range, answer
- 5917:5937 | 31.3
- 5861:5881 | 36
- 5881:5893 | 30.4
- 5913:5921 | 31.9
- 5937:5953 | 36.4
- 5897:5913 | 32.2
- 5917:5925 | 30.4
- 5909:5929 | 31.1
